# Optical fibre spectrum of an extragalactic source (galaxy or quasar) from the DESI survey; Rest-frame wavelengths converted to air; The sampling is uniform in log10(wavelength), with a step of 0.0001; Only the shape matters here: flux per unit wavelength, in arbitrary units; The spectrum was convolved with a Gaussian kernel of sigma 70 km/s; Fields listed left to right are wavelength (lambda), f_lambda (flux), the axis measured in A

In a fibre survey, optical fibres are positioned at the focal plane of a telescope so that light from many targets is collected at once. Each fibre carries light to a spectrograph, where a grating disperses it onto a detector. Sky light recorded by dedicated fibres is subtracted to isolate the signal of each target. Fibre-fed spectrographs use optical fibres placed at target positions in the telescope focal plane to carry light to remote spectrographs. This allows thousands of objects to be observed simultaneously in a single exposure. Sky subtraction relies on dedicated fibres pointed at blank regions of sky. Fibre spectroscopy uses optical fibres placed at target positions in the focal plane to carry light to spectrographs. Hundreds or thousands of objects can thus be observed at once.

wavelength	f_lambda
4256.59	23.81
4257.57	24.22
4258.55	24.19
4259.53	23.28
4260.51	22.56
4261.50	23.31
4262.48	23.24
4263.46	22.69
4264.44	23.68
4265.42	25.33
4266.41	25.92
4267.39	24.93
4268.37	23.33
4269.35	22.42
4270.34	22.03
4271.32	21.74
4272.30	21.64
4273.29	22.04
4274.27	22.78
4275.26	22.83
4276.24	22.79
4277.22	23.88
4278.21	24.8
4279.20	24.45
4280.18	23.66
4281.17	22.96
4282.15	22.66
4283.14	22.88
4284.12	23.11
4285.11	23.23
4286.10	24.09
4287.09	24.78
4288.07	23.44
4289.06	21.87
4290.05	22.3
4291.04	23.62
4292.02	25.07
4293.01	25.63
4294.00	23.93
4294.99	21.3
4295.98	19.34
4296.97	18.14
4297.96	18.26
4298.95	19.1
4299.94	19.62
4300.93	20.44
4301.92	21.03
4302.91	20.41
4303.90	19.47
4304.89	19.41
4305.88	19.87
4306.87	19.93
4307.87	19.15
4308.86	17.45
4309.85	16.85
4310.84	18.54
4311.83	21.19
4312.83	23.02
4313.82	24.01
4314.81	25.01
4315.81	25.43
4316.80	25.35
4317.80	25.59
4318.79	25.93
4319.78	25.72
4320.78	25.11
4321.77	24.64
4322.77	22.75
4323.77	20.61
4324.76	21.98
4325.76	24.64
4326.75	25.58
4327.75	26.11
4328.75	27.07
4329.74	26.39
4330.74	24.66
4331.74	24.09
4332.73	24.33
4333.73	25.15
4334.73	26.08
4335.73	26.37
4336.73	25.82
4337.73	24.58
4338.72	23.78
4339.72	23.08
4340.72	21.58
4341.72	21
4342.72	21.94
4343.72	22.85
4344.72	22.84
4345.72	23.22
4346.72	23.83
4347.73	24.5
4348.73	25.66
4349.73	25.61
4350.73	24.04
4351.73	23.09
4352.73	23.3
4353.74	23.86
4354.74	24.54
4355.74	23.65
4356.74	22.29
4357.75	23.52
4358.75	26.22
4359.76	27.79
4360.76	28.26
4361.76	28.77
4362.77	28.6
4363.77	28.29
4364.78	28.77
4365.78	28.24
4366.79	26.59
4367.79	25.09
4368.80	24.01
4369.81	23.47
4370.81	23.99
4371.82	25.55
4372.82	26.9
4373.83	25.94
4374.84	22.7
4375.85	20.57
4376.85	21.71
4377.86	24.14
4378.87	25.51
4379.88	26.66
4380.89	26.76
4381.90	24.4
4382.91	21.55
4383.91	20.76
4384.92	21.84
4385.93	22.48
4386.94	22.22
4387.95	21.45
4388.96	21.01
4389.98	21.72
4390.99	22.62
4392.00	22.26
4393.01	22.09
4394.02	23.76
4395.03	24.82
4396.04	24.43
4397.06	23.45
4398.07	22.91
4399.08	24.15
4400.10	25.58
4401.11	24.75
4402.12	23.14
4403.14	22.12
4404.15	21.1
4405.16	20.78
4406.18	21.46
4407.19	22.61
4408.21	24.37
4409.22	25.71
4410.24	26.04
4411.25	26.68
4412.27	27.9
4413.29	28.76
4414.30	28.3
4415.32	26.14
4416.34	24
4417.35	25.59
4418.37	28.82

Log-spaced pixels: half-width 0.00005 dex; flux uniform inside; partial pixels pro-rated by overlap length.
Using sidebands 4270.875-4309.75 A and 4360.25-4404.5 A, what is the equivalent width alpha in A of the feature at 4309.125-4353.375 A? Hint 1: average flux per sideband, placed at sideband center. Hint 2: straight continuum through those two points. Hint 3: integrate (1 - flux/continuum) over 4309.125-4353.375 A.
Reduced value -2.0 A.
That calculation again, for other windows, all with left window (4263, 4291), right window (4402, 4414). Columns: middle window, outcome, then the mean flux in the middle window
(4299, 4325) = 1.9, 21.8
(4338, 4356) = 0.3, 23.5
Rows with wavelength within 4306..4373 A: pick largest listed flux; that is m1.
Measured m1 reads 28.77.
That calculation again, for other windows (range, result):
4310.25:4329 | 27.07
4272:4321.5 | 25.93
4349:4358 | 25.61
